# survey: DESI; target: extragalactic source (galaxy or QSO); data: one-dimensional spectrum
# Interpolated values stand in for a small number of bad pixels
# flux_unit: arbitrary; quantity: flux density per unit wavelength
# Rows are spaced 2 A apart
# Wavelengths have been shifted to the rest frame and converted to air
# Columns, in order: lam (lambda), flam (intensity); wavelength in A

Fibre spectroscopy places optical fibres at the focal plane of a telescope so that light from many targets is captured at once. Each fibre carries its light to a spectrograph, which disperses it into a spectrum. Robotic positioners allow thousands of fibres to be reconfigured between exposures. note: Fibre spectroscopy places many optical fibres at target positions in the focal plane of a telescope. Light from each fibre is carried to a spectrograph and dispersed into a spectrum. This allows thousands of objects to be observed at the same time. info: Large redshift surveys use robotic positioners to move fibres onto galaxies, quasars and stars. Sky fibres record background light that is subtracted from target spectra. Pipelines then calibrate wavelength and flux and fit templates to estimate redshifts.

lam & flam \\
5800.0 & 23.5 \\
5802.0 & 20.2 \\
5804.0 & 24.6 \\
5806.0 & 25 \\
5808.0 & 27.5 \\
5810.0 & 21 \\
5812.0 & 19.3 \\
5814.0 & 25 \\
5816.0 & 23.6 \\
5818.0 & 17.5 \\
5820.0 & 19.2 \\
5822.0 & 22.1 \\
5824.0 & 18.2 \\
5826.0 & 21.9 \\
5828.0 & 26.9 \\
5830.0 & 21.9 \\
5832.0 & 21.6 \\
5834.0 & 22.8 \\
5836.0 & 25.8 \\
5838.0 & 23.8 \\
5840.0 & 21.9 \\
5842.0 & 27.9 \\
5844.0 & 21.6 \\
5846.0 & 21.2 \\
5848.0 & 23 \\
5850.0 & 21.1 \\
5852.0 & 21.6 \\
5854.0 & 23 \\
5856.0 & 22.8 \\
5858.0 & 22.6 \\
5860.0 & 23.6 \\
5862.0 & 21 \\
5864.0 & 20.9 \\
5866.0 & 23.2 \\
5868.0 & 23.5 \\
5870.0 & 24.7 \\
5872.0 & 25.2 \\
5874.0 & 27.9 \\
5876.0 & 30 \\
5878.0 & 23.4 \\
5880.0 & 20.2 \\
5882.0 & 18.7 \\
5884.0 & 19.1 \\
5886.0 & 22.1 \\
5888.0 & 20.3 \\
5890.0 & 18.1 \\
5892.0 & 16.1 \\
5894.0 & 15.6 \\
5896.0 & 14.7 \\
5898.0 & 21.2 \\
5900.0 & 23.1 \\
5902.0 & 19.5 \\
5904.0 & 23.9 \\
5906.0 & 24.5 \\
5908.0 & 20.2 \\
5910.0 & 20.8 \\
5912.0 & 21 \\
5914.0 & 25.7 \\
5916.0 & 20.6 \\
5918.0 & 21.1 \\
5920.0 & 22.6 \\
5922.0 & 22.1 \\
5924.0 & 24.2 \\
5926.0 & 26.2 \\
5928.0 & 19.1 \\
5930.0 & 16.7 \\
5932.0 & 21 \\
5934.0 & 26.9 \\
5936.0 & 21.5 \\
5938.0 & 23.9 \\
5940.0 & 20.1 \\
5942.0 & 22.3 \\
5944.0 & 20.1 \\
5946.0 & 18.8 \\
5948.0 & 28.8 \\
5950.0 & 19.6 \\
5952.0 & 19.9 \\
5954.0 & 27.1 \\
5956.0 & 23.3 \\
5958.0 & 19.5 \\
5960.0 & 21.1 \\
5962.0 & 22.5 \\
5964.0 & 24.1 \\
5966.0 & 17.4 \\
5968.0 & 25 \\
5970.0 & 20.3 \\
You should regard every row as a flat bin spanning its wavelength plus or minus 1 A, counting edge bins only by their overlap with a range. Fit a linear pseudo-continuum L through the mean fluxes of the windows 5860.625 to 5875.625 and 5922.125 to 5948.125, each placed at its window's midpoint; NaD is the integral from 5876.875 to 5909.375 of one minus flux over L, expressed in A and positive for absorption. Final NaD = 4.5 A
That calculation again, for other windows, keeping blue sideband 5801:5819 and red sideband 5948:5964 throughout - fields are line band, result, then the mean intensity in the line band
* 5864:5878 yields -1.67 A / 25.2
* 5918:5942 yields 0.32 A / 22.2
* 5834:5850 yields -0.57 A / 23.4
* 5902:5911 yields 0.19 A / 22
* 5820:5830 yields 0.30 A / 21.9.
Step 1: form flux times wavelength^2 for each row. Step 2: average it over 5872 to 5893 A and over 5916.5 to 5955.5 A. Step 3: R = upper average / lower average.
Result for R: 1.0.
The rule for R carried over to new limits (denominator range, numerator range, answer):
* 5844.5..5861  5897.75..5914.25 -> 1.01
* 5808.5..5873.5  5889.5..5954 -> 0.97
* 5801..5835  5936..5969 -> 1.04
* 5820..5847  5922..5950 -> 1.01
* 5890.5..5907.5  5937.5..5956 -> 1.15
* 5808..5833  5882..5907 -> 0.93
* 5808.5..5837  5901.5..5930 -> 1.04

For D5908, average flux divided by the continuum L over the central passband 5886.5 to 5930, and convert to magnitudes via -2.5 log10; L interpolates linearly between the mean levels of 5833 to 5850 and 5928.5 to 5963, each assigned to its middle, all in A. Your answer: 0.08 mag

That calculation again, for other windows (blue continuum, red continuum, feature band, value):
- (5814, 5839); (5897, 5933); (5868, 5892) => -0.022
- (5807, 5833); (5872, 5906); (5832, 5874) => -0.077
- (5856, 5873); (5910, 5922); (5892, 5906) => 0.136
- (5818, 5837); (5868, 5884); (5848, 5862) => 0.034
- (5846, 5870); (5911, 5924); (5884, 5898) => 0.228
